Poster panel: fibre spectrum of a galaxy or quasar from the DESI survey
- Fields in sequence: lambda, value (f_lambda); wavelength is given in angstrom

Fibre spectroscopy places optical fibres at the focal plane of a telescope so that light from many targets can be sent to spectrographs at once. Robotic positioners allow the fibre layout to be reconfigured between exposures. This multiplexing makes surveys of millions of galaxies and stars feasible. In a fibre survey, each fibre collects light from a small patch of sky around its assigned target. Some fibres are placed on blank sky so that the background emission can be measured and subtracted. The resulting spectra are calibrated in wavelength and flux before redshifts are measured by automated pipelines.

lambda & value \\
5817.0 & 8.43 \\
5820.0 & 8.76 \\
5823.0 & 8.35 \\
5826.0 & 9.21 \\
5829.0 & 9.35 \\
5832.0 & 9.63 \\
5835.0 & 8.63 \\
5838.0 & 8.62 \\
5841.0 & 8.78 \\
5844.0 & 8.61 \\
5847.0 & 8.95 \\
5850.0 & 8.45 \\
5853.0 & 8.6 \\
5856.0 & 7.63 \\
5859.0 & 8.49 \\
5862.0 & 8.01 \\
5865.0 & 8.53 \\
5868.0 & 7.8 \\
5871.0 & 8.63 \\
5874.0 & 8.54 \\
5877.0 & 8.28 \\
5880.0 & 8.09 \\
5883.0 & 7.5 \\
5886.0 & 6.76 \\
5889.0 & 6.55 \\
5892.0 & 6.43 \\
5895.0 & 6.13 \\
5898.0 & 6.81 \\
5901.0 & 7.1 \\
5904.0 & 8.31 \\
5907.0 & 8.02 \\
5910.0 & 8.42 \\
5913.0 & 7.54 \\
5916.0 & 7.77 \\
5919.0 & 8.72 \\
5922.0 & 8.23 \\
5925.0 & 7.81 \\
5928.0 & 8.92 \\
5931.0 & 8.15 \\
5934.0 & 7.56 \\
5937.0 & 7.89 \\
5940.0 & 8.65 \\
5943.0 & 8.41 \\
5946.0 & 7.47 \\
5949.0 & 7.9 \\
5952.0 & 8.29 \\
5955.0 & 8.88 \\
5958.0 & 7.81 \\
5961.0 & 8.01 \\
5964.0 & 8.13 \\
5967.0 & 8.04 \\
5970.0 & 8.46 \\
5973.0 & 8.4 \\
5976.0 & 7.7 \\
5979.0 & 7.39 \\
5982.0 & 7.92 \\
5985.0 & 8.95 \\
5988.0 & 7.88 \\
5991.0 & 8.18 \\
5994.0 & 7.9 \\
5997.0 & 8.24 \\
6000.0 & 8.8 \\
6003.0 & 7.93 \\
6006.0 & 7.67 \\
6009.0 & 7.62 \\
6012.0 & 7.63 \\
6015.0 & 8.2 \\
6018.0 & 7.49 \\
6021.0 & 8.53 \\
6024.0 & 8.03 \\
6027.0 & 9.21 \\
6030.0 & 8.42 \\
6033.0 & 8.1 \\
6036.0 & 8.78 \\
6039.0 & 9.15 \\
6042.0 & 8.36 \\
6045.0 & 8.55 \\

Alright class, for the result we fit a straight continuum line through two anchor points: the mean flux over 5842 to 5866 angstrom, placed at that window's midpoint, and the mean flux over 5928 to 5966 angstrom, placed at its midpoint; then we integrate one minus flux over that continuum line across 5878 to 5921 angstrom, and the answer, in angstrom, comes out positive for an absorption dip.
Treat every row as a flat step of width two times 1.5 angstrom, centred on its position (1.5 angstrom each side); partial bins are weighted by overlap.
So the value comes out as 4.2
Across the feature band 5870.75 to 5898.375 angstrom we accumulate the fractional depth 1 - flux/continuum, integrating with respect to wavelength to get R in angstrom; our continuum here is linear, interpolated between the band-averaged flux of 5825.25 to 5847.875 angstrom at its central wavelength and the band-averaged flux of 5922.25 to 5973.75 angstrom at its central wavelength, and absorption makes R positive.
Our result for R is 4.1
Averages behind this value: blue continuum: 8.97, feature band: 7.34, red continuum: 8.16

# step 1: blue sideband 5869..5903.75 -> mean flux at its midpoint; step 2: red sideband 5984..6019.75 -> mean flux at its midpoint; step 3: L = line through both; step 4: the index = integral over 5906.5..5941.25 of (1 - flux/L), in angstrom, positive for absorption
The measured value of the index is -2.48 angstrom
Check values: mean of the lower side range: 7.39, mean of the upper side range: 8.03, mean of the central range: 8.14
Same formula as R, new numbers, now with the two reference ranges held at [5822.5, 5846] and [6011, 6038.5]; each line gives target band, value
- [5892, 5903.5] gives 2.54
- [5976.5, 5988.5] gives 0.60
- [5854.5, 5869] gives 1.20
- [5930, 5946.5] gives 1.03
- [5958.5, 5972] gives 0.57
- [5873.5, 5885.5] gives 1.13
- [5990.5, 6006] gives 0.43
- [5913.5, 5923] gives 0.53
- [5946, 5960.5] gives 0.70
